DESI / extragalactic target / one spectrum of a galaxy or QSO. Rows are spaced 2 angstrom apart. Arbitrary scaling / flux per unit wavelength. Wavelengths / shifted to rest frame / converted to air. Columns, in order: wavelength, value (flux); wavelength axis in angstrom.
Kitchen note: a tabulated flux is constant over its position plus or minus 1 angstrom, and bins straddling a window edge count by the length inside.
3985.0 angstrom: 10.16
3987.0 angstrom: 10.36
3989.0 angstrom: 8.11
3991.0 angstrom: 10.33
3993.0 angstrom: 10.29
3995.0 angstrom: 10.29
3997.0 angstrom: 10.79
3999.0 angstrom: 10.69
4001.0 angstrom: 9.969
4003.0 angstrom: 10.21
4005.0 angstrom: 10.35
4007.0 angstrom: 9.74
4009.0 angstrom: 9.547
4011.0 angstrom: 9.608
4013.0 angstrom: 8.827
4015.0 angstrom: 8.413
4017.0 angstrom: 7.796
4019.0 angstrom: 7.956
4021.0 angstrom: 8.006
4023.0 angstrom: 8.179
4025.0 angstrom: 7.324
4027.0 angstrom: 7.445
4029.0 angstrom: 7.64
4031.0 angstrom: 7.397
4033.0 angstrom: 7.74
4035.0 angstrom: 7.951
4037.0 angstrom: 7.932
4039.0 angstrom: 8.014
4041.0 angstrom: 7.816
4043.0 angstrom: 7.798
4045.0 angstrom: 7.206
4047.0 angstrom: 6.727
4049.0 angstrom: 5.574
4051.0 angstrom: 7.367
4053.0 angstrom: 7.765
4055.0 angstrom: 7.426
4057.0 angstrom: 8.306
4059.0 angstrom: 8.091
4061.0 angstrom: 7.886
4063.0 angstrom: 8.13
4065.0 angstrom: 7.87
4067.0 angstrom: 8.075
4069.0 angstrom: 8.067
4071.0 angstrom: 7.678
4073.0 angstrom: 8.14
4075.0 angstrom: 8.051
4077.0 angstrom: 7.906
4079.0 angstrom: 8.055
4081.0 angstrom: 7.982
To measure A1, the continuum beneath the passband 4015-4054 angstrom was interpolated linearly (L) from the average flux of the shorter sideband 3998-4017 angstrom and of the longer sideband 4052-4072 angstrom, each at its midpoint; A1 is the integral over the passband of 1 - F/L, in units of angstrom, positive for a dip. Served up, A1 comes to 5.3 angstrom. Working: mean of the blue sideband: 9.61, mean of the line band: 7.58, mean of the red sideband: 7.93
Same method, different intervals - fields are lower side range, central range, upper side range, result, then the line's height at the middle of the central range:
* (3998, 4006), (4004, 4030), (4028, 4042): 1.9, 9.16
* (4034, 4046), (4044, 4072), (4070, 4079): 1.0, 7.87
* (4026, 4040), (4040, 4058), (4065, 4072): 1.1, 7.82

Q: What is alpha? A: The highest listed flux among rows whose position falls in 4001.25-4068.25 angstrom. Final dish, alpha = 10.35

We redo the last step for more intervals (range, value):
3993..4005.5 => 10.79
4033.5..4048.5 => 8.014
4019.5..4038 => 8.179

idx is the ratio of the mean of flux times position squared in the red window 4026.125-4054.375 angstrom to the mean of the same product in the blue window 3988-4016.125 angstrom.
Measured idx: 0.8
